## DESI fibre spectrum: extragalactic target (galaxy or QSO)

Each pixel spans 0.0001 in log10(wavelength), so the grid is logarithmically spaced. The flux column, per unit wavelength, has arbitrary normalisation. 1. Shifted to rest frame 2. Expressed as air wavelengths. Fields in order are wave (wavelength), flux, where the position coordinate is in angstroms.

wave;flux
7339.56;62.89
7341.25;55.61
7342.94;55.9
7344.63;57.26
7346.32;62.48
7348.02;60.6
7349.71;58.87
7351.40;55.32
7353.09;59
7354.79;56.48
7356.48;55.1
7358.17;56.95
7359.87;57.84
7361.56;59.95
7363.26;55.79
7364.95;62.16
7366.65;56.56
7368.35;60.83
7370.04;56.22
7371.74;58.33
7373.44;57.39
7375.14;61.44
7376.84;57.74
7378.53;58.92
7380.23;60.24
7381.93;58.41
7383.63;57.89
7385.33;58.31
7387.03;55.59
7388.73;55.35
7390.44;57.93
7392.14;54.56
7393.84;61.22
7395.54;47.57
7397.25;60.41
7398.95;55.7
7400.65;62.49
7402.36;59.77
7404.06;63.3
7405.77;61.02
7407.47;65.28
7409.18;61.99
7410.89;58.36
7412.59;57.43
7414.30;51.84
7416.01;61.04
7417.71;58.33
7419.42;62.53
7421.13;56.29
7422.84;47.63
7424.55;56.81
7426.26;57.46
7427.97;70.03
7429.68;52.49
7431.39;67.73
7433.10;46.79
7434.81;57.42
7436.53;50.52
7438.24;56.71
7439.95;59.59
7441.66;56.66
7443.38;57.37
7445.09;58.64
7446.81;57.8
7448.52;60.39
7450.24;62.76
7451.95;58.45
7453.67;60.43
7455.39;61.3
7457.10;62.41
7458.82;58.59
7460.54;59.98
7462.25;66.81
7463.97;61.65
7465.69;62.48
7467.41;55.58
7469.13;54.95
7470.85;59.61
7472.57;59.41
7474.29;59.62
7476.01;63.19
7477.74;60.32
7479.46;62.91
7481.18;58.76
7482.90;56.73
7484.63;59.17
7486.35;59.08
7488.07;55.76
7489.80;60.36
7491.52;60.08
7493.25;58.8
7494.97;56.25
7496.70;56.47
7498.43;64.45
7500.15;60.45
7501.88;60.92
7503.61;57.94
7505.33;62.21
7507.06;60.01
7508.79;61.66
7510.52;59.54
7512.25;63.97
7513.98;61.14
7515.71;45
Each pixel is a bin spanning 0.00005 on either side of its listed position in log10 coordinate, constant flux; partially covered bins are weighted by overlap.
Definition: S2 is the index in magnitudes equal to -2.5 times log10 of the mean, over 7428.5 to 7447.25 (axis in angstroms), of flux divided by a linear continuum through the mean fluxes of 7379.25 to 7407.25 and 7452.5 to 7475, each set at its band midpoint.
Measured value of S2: 0.05 mag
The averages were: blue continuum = 58.3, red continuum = 60.2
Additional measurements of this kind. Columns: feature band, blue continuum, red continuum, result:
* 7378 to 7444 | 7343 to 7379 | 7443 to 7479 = 0.02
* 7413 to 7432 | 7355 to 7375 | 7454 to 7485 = 0.02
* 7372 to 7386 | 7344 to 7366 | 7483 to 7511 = -0.01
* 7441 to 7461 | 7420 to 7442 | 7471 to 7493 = -0.03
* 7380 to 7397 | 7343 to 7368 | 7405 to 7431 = 0.03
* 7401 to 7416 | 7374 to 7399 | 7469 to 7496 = -0.04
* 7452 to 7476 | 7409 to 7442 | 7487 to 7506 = -0.03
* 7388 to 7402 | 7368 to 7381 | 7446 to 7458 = 0.04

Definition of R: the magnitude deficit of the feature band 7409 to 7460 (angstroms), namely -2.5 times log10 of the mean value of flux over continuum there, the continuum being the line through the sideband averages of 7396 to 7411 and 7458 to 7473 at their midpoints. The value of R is 0.039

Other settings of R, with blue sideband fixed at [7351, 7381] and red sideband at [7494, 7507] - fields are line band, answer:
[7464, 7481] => -0.01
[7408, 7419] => 0.00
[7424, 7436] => 0.01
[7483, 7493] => 0.02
